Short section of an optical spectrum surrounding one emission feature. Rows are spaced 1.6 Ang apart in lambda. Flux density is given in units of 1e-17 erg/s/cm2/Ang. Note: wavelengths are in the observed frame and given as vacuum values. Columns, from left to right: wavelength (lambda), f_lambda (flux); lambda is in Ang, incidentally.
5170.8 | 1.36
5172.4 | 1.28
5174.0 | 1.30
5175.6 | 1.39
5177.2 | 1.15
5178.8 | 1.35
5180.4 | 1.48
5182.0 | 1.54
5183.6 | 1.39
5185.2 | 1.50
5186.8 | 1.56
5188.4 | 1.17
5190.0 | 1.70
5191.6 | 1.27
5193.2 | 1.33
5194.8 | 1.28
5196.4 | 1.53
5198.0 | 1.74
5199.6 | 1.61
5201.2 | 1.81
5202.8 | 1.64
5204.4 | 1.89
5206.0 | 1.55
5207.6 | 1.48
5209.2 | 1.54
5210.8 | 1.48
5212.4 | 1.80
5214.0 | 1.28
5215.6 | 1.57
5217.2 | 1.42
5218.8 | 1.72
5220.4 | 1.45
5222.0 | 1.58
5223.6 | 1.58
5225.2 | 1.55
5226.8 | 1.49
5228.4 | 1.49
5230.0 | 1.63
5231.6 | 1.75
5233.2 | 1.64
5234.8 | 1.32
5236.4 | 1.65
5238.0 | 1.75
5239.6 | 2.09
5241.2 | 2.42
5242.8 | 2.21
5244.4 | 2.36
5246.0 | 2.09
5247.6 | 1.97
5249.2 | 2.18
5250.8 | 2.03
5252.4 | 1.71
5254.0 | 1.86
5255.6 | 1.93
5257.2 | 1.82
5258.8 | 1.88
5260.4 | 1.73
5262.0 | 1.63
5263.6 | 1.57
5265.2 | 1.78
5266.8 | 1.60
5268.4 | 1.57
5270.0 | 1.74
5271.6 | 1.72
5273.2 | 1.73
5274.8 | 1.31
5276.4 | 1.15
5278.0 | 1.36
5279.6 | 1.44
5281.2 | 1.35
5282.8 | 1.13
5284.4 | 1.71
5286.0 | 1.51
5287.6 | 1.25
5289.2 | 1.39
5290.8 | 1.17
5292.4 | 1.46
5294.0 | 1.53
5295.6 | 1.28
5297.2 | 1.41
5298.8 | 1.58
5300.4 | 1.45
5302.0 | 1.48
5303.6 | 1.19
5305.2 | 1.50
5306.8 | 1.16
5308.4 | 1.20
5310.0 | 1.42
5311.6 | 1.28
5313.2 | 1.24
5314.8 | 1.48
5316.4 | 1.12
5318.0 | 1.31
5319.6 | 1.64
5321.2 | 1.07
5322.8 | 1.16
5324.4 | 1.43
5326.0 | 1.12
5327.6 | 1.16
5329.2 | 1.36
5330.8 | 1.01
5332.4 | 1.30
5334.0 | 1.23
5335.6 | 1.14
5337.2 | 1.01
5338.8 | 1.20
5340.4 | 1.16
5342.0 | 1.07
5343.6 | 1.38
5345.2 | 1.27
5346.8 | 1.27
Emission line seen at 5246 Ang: C III] 1909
